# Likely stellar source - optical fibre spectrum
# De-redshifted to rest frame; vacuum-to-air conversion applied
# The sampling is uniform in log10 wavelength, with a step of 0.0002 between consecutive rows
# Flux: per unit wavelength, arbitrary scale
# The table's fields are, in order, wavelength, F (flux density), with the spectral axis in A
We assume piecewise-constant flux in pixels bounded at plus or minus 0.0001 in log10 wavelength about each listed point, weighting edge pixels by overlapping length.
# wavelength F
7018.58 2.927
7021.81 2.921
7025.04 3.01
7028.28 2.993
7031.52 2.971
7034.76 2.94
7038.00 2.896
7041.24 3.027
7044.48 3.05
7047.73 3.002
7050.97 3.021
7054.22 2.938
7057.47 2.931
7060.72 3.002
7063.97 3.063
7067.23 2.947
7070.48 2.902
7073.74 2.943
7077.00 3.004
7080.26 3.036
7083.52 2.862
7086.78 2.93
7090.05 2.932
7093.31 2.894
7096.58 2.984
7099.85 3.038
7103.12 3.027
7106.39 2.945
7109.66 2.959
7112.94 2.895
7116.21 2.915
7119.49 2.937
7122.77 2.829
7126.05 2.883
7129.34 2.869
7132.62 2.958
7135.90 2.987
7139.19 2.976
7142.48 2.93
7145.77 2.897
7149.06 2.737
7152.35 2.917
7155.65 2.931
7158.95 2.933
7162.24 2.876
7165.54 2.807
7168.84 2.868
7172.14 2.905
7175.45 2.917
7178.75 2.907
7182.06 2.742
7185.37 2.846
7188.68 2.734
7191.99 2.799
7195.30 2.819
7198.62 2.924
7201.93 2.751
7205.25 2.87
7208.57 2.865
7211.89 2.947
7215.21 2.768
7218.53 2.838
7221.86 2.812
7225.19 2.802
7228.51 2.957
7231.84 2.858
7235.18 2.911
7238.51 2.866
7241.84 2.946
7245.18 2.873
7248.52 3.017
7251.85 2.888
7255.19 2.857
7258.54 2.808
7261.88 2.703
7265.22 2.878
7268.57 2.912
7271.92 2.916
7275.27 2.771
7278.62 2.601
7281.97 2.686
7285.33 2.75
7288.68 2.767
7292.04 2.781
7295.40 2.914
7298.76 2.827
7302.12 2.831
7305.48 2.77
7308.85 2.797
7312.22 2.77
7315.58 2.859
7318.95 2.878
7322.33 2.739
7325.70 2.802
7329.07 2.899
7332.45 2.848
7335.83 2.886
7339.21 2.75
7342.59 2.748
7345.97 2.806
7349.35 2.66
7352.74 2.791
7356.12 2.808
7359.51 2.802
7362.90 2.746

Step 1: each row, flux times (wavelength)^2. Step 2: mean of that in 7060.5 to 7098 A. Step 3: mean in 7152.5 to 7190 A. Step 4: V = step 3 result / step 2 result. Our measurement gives 1.0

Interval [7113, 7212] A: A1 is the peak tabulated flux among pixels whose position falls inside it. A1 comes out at 2.987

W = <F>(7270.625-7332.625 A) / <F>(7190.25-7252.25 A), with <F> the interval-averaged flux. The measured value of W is 1.0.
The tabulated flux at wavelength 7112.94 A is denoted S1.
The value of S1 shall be 2.895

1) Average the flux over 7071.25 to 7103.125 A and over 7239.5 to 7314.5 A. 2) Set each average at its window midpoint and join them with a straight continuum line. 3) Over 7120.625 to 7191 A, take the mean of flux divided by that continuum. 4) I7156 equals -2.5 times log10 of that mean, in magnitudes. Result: 0.012 mag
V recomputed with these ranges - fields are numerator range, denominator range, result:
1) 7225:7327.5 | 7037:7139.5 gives 1.01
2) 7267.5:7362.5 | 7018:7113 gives 1.01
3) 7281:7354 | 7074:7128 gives 1.01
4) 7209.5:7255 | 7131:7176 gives 1.02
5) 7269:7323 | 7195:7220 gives 1.00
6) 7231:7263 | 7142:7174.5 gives 1.02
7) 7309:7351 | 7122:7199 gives 1.02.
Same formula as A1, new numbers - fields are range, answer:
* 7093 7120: 3.038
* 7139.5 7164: 2.933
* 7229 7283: 3.017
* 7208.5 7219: 2.947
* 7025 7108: 3.063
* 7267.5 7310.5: 2.916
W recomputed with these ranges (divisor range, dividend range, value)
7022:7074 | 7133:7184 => 0.97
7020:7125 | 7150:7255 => 0.97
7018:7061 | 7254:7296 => 0.94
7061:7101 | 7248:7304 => 0.95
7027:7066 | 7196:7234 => 0.96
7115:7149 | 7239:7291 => 0.97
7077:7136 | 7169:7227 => 0.97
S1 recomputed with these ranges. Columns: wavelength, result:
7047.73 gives 3.002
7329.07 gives 2.899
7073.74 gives 2.943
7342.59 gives 2.748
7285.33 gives 2.75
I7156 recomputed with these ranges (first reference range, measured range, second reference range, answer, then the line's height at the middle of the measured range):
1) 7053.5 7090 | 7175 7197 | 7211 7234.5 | 0.02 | 2.88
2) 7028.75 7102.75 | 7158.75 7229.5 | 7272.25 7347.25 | 0.01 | 2.88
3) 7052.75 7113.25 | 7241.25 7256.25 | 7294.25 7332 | -0.02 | 2.86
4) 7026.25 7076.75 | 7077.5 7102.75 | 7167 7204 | -0.01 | 2.94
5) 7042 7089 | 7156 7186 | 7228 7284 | 0.01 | 2.9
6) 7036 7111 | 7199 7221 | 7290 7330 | 0.02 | 2.88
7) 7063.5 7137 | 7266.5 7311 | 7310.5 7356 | 0.01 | 2.83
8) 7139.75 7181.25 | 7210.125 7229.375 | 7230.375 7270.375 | 0.01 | 2.88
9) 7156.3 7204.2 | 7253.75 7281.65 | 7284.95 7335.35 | 0.01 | 2.83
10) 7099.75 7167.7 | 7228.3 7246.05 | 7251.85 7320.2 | -0.02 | 2.84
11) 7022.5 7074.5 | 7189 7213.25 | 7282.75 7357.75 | 0.01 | 2.88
